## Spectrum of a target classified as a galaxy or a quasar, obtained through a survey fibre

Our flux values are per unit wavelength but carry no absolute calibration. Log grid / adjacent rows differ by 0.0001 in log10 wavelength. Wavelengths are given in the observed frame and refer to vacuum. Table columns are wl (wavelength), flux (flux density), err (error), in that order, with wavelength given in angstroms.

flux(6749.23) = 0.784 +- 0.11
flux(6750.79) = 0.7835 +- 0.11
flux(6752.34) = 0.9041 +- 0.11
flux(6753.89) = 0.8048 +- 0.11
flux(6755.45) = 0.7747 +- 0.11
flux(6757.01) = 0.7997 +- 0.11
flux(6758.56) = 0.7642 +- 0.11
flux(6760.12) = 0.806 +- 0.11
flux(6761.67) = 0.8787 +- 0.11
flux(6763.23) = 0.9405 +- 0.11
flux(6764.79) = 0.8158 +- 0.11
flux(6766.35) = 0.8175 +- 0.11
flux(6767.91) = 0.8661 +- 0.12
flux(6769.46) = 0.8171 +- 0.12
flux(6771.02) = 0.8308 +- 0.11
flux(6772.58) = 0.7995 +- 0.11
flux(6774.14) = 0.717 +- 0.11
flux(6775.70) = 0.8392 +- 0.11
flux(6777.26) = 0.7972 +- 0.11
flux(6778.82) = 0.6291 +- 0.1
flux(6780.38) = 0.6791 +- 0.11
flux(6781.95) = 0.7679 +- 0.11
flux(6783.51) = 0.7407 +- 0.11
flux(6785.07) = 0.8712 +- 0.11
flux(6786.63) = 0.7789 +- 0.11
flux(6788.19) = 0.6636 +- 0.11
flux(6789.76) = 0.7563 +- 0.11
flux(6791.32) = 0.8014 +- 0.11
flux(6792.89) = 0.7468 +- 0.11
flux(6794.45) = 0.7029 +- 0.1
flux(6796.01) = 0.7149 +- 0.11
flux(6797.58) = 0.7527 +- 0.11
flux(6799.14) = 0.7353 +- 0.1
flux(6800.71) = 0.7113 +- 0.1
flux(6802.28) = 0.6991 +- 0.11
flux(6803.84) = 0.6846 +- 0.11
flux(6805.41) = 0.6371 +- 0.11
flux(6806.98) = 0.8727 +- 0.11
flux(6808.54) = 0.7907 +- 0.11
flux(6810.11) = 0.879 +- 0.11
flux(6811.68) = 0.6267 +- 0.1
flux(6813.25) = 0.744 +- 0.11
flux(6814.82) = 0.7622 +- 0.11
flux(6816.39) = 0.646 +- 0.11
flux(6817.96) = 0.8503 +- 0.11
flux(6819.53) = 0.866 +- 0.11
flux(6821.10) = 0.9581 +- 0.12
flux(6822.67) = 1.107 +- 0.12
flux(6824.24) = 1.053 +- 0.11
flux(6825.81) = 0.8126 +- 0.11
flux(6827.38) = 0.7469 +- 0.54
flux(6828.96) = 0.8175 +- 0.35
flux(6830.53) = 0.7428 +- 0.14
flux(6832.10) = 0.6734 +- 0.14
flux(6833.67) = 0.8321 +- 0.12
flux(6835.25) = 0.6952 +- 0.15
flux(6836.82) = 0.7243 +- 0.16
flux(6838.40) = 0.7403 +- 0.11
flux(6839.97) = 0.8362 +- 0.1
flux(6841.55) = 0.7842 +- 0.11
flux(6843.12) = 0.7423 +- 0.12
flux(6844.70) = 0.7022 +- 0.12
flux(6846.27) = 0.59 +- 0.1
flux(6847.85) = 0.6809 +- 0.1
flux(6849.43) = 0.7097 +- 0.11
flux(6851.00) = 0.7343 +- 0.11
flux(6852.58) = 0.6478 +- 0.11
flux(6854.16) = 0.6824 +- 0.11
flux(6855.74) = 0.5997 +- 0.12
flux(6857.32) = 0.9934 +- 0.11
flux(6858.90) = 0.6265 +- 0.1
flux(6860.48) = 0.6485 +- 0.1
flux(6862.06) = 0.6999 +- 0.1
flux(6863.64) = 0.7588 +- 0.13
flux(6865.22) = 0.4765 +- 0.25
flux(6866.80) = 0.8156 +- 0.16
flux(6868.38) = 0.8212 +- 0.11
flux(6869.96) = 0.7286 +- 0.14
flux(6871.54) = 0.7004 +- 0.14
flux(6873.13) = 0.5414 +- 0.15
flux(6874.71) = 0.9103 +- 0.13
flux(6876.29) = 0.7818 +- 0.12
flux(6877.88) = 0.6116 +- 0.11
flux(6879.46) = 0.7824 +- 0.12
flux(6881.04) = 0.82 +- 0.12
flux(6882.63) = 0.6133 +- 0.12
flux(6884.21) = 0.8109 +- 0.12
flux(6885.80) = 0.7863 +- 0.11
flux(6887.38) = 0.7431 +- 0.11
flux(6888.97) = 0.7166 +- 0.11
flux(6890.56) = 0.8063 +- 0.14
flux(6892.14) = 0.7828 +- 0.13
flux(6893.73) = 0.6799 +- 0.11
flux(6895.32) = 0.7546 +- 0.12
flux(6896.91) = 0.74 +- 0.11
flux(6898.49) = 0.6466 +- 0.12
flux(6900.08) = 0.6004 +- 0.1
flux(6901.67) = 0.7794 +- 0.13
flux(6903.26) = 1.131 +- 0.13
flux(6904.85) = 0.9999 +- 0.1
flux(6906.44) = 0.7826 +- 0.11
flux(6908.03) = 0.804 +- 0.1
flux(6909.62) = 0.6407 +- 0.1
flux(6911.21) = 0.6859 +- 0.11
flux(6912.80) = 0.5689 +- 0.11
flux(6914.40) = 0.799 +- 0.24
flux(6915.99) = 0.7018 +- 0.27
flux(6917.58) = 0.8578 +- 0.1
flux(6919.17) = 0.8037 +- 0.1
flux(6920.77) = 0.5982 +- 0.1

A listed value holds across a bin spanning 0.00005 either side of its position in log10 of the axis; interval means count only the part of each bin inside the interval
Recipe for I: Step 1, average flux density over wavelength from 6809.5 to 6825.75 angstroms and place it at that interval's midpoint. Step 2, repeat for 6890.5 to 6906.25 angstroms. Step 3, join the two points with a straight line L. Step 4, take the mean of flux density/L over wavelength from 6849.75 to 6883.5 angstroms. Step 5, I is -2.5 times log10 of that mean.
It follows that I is 0.14 mag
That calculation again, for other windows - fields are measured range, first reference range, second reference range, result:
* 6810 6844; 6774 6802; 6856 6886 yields -0.09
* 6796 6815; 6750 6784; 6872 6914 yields 0.06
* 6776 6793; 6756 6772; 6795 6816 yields 0.05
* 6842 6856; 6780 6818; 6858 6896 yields 0.08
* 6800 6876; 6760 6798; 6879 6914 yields 0.02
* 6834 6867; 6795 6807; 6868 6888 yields 0.04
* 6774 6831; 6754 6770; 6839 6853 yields -0.01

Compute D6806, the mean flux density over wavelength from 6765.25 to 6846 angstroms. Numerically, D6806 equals 0.775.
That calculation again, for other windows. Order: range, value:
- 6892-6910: 0.781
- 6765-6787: 0.783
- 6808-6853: 0.777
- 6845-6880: 0.706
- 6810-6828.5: 0.836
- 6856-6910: 0.75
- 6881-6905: 0.768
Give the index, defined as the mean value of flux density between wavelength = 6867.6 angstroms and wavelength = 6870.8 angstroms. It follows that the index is 0.774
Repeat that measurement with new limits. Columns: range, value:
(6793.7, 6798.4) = 0.725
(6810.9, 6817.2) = 0.695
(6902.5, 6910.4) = 0.871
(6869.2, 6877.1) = 0.732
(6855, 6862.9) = 0.714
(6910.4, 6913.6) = 0.627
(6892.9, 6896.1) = 0.717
